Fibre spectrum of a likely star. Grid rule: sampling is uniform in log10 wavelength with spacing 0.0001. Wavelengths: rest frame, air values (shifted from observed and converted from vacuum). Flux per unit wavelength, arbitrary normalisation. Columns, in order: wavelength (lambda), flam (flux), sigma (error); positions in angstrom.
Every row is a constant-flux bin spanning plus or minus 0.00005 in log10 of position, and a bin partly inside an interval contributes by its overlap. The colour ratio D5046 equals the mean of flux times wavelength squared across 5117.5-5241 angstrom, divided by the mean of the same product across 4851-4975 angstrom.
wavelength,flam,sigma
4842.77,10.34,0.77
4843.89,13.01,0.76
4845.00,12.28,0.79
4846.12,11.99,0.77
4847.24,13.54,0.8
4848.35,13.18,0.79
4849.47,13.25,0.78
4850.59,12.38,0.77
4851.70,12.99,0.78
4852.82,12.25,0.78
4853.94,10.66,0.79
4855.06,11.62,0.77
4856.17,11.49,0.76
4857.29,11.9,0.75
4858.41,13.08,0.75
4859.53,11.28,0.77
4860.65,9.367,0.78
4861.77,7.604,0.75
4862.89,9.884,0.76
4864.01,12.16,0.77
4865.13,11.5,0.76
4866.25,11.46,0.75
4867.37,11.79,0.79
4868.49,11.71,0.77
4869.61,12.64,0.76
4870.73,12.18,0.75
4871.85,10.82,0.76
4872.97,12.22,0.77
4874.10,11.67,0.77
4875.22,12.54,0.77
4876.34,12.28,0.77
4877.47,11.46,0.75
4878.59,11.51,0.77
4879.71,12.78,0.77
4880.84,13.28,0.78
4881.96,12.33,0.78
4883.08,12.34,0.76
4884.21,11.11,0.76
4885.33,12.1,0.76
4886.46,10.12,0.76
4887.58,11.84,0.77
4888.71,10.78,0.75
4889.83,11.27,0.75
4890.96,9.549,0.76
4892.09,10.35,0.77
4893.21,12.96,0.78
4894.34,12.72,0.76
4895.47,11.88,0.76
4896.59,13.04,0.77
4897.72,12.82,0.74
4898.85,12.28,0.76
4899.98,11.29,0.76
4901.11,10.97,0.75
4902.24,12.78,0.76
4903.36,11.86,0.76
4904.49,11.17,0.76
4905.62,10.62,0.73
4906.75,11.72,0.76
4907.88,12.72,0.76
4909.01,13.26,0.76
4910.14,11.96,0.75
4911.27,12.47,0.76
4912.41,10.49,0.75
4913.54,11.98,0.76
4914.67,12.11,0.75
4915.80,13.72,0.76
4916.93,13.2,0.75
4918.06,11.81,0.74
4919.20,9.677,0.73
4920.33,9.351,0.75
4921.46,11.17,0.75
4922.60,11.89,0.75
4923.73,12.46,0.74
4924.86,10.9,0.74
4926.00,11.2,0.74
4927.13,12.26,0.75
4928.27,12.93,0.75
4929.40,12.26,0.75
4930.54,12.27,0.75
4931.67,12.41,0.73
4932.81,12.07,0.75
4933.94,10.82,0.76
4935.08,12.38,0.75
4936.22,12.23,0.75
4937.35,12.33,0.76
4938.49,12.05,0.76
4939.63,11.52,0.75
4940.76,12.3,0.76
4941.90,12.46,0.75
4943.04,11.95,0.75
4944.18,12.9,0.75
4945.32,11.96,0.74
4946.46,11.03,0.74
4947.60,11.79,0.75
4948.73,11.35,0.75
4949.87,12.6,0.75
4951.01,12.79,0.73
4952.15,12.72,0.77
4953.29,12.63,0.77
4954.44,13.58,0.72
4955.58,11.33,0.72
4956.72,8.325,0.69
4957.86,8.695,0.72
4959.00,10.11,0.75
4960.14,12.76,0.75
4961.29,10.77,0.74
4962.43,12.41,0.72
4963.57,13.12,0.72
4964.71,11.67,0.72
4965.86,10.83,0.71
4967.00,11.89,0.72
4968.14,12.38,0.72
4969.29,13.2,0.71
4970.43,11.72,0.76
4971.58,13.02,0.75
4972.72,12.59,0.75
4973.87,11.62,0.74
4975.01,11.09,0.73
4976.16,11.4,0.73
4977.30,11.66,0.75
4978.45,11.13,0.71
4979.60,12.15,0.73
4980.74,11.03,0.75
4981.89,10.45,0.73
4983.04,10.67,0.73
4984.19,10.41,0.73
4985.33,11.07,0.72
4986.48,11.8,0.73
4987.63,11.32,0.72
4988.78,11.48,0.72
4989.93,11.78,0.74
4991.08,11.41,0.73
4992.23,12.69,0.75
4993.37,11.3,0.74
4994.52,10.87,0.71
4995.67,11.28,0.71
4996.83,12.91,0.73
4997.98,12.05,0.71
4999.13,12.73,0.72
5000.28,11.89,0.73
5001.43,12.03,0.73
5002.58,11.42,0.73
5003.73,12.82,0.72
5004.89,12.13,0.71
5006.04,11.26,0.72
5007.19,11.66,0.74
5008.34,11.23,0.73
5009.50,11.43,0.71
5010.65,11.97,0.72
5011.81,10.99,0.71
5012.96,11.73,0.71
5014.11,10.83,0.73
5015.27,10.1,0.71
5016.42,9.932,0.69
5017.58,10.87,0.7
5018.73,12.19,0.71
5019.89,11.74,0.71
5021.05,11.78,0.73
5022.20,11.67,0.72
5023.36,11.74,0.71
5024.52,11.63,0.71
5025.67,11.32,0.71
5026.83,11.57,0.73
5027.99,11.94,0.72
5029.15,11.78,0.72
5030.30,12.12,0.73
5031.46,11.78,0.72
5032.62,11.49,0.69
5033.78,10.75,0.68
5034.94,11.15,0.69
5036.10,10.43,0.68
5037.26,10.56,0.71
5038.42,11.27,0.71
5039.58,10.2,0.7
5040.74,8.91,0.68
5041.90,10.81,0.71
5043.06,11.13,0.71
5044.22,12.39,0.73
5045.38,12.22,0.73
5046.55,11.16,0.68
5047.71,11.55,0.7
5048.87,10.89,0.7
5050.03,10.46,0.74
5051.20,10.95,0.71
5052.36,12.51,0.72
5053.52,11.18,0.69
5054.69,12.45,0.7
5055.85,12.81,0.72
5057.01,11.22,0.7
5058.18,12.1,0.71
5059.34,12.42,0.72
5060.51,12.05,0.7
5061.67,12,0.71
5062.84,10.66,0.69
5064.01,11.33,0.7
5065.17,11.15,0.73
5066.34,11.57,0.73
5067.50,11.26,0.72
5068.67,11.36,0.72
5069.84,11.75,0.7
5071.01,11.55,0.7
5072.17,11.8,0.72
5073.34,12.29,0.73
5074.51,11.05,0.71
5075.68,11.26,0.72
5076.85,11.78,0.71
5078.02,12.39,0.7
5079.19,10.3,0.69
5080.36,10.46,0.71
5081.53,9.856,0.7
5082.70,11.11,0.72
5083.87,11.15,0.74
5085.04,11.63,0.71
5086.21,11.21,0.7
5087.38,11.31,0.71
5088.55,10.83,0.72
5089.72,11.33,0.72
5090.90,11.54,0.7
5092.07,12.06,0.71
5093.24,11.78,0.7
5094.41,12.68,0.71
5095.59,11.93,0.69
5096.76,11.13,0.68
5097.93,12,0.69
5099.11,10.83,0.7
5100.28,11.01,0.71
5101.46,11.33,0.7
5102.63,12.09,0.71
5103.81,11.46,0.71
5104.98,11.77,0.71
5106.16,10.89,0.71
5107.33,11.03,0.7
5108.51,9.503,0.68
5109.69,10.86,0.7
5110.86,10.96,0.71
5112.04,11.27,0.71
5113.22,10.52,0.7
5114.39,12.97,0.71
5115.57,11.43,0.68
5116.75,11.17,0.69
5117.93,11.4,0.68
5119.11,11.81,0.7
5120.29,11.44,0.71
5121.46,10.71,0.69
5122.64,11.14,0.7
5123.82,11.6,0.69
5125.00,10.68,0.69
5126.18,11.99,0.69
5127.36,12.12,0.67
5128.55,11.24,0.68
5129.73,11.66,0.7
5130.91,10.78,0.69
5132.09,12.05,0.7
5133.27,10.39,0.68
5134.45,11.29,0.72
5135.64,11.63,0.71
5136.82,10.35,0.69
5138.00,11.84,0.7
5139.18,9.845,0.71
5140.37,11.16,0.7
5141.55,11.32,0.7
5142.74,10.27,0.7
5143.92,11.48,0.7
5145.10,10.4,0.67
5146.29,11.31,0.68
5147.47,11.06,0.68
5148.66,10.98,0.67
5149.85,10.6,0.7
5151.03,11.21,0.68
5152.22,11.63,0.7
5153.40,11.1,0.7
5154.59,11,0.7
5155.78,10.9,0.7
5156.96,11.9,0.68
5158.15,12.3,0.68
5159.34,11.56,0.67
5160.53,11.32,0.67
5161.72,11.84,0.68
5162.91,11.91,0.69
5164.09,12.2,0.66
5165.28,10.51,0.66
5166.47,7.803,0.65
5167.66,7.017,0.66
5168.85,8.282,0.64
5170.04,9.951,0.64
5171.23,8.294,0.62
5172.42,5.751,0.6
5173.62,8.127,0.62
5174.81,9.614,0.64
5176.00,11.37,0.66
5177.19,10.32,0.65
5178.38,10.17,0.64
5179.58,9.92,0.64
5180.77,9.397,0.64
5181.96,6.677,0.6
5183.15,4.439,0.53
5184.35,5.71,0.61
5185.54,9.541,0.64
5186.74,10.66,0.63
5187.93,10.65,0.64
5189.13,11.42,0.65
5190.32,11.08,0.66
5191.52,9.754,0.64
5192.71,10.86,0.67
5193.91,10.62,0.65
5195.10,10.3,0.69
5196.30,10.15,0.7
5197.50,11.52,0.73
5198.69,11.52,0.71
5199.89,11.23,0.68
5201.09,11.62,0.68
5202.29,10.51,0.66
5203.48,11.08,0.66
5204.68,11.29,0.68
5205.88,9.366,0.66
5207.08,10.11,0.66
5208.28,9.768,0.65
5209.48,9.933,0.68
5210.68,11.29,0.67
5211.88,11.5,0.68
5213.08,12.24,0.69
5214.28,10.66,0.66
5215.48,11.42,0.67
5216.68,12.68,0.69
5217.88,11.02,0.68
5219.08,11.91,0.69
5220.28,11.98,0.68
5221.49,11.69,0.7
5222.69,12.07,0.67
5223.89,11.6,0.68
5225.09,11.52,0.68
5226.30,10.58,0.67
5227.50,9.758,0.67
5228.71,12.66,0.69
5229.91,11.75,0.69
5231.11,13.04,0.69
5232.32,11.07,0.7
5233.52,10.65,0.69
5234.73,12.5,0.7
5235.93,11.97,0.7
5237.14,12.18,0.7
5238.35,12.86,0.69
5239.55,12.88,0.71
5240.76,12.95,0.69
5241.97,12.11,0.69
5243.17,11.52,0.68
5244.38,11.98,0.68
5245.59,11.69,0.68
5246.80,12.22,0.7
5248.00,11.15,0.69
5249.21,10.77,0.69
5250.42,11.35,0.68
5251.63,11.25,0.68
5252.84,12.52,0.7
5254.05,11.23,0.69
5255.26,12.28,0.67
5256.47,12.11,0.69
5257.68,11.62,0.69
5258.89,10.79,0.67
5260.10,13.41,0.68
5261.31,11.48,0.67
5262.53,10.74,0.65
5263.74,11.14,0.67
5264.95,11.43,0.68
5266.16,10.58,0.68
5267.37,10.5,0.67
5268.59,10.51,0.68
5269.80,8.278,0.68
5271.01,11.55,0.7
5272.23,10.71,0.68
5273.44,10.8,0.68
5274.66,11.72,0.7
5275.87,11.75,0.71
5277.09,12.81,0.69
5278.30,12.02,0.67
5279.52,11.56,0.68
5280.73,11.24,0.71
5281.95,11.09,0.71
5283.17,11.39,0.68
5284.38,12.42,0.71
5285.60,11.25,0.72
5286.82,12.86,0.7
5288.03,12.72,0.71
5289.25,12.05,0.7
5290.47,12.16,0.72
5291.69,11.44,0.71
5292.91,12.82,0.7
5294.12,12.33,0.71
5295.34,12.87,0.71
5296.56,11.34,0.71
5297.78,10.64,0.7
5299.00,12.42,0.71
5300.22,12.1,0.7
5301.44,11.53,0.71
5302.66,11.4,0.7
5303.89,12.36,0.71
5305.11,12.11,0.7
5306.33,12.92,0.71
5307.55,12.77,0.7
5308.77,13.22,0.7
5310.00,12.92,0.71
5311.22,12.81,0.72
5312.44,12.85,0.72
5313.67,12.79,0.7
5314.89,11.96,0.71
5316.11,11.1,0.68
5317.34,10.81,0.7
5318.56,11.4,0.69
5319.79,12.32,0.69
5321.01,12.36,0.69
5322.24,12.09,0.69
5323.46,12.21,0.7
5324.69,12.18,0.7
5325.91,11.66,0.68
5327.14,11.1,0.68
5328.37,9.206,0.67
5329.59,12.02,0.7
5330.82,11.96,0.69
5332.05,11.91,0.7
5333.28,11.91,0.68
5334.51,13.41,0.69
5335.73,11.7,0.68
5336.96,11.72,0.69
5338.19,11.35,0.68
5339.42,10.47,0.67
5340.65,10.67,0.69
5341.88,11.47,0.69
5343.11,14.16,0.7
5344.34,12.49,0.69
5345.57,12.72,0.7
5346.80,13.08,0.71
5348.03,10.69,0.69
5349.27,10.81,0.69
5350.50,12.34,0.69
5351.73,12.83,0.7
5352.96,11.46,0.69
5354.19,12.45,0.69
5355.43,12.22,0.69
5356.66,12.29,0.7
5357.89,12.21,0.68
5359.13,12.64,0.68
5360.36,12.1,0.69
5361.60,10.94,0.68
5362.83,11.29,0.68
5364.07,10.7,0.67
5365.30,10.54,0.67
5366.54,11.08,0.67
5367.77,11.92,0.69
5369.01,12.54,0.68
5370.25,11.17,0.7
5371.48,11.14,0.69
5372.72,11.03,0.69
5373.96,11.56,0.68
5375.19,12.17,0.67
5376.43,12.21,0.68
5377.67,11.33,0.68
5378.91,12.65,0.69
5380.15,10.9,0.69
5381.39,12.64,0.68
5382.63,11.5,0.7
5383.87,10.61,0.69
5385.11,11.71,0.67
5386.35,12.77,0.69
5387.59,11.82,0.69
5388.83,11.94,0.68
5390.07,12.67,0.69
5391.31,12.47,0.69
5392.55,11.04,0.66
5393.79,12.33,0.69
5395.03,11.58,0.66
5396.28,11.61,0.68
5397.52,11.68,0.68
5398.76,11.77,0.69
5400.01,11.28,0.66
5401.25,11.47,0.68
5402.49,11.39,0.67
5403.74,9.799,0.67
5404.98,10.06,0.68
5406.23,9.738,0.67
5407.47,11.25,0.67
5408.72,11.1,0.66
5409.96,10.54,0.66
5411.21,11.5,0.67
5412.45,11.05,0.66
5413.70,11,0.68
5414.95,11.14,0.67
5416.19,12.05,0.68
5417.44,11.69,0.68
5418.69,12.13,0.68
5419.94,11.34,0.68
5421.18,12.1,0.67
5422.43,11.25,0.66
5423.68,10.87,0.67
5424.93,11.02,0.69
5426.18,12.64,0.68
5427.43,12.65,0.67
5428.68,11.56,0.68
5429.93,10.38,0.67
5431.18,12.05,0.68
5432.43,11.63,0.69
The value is 1.0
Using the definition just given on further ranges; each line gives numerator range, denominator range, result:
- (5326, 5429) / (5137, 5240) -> 1.17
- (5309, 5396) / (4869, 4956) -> 1.18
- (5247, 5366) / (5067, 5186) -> 1.17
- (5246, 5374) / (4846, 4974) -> 1.16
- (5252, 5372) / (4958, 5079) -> 1.15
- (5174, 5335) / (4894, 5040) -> 1.09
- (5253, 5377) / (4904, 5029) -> 1.15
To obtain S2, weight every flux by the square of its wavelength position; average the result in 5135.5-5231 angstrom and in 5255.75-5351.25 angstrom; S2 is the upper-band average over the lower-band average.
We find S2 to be 1.17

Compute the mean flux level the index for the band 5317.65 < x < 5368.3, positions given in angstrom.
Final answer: 11.8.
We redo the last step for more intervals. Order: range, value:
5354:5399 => 11.8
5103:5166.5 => 11.2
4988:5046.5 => 11.5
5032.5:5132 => 11.3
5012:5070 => 11.4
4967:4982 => 11.8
